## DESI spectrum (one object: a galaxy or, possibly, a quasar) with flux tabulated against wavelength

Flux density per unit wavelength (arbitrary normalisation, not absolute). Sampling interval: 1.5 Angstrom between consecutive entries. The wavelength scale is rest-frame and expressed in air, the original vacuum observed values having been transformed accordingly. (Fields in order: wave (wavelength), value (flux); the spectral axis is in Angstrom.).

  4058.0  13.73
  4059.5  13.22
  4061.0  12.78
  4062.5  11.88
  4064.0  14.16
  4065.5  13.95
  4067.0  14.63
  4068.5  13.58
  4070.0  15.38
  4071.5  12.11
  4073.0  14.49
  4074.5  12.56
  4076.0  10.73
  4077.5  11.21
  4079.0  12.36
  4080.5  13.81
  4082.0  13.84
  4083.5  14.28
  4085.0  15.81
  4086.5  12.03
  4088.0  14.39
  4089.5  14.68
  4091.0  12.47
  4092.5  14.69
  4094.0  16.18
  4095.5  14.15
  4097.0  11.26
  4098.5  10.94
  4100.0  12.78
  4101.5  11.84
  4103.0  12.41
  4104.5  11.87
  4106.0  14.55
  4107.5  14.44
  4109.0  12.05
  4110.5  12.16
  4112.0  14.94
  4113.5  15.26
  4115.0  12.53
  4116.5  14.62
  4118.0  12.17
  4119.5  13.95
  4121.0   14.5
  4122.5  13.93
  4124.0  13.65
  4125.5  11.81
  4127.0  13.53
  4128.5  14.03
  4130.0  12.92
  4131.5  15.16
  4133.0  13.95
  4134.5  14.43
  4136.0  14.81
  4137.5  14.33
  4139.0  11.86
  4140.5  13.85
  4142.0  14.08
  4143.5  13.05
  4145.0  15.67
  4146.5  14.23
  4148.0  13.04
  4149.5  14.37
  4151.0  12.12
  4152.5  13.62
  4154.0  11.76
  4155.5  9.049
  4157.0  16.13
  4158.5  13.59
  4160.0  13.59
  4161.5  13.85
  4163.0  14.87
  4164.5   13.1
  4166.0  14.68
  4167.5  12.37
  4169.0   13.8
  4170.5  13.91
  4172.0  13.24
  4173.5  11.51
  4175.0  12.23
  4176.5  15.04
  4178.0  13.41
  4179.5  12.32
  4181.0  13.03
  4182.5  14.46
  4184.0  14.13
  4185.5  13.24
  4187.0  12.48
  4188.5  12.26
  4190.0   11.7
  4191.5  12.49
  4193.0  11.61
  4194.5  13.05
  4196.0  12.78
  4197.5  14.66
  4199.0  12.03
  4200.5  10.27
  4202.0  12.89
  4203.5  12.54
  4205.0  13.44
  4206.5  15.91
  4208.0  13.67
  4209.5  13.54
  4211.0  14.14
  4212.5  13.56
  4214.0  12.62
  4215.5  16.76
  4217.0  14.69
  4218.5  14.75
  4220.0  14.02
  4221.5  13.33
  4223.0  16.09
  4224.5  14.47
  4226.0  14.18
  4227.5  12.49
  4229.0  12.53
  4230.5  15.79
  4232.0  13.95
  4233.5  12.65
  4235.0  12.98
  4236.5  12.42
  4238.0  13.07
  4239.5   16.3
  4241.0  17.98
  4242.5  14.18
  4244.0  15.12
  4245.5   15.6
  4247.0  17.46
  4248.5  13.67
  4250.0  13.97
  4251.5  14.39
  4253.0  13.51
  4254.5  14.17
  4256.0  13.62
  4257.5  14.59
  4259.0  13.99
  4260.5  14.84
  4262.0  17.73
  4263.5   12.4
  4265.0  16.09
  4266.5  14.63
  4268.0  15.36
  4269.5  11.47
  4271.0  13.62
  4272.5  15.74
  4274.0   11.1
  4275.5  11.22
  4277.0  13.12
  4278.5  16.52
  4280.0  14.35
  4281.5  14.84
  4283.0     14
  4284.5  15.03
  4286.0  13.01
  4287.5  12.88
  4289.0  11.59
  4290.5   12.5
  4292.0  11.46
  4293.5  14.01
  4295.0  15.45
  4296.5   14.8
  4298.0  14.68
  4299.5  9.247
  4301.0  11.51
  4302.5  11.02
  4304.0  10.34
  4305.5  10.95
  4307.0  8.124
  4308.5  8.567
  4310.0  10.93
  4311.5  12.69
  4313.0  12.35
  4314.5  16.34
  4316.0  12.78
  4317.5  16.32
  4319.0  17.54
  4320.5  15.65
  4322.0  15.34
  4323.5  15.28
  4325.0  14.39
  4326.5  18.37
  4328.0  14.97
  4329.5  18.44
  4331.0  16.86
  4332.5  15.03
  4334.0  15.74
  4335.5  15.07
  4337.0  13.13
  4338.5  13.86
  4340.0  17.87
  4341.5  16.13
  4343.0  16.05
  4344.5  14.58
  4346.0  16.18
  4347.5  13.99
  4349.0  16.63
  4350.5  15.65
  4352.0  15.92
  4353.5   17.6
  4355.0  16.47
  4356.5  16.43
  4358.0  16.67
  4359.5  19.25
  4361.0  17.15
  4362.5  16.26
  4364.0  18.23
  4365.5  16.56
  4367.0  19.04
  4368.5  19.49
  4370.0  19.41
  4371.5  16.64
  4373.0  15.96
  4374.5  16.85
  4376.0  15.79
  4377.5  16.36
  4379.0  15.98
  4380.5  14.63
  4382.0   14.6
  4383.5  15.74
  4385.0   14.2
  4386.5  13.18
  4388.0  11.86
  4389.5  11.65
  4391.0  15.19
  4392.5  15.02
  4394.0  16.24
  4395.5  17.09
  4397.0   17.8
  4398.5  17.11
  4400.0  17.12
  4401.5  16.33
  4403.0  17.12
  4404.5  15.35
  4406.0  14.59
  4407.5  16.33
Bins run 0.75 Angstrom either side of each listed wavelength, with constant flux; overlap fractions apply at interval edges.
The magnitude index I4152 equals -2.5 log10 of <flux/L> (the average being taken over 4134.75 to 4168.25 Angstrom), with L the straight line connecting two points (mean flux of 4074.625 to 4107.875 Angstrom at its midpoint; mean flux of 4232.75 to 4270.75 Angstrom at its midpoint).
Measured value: 0.01 mag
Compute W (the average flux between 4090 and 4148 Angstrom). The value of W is 13.6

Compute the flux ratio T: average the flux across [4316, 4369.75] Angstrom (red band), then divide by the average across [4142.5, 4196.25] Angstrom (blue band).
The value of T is 1.2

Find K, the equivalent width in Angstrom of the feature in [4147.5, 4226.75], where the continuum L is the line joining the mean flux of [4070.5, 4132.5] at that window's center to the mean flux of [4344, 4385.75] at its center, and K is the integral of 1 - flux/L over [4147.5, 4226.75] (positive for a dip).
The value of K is 5.4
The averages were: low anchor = 13.4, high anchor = 16.5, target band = 13.4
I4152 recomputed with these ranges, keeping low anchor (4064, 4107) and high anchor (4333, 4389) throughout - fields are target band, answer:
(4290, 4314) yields 0.29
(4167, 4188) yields 0.08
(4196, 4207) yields 0.12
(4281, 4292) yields 0.16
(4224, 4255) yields 0.04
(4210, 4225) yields 0.02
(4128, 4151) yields 0.00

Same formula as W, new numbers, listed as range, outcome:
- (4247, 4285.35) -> 14.2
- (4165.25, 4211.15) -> 13.1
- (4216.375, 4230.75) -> 14.2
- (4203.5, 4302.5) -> 14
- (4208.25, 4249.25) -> 14.4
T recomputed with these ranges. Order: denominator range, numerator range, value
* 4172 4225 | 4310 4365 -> 1.18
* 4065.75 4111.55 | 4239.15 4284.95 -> 1.09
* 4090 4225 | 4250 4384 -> 1.10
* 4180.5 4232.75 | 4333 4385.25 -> 1.20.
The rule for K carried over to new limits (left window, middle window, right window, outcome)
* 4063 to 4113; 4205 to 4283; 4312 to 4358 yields 2.9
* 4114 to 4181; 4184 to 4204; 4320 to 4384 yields 2.3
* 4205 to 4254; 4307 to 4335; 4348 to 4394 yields 1.5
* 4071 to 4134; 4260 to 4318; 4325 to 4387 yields 8.7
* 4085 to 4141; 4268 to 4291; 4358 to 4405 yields 2.6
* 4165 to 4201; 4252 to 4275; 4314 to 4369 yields 0.7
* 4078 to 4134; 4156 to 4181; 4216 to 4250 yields 0.8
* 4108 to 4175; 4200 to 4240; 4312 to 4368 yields 2.0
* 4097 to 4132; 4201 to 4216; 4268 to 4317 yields -0.9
